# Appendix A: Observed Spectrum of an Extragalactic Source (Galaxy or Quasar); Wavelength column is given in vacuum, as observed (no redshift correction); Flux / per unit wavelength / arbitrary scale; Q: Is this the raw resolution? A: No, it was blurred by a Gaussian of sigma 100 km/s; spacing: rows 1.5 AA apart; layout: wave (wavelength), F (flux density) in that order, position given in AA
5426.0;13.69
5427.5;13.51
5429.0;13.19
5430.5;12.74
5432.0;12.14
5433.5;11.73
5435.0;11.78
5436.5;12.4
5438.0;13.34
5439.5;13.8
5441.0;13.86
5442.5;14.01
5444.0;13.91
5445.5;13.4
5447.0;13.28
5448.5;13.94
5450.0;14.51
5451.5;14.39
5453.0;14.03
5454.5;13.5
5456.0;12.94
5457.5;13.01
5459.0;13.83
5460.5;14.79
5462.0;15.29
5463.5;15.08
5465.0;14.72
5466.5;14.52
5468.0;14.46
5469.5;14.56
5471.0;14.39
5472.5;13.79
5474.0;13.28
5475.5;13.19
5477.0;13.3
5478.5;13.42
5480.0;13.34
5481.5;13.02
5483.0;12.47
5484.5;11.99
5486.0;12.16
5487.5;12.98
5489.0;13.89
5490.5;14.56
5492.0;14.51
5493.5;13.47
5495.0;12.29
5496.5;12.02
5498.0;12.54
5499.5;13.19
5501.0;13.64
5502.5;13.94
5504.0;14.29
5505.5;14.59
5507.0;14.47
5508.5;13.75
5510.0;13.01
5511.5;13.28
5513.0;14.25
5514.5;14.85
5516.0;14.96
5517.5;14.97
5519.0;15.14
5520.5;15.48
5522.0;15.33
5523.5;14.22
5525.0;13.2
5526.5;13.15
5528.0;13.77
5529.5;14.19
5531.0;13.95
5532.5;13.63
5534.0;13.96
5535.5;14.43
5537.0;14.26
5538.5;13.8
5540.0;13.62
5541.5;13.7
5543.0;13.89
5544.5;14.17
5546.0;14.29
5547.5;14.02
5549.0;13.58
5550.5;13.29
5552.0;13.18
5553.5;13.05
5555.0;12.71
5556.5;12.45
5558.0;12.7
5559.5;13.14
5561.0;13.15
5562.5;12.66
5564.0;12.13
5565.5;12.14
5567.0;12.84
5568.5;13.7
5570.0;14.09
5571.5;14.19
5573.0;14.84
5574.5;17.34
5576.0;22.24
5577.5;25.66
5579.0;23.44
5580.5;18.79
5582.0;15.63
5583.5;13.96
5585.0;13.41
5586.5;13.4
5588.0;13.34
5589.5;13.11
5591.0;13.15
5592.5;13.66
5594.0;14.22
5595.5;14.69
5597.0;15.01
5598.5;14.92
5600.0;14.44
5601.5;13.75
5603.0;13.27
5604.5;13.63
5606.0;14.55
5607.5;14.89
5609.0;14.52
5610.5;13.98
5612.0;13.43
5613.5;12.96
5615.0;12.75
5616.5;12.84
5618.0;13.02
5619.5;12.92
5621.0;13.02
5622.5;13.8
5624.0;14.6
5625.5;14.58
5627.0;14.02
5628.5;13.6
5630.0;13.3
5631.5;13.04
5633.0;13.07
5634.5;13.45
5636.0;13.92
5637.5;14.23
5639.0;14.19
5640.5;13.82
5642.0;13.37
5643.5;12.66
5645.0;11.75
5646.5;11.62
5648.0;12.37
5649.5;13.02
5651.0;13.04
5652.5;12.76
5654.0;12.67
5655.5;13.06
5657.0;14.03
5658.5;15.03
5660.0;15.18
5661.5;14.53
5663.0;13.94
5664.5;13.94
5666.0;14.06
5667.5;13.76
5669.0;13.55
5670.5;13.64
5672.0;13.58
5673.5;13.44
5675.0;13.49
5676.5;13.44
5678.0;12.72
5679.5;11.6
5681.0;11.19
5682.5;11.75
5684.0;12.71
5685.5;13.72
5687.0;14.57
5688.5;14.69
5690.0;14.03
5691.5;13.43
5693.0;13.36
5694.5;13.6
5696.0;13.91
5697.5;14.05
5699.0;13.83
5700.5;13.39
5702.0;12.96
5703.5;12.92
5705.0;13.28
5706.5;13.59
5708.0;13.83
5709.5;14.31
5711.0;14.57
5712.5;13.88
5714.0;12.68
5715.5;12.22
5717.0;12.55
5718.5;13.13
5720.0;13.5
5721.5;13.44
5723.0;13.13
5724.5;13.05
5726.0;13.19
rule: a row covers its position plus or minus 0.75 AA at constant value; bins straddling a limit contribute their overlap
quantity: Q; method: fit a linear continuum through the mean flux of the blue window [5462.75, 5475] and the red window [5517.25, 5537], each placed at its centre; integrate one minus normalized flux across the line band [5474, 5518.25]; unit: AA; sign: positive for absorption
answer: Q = 2.4 AA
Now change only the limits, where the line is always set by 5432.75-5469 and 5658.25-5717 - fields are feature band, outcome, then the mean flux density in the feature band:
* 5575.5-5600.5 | -4.38 AA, 16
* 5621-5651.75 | 0.48 AA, 13.4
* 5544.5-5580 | -3.06 AA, 14.8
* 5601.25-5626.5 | -0.14 AA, 13.7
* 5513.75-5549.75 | -1.31 AA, 14.2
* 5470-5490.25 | 0.77 AA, 13.2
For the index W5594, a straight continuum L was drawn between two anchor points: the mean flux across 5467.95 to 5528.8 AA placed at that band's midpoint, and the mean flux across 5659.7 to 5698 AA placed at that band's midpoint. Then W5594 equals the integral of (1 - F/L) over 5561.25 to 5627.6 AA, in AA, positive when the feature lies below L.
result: -4.9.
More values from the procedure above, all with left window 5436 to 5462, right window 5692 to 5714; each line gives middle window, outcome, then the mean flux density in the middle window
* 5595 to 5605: -0.41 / 14.2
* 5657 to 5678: -0.41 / 13.9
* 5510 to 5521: -0.67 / 14.6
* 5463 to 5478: -0.38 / 14.1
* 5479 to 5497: 0.87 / 13.1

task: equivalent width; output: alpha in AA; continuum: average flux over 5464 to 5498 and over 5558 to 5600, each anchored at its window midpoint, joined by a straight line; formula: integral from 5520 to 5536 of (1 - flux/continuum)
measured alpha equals 0.2 AA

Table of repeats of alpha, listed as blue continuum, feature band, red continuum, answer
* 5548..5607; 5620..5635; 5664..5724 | 0.5 AA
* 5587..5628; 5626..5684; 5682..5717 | 1.5 AA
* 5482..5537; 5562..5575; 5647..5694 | -0.1 AA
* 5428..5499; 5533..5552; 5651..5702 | -0.5 AA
